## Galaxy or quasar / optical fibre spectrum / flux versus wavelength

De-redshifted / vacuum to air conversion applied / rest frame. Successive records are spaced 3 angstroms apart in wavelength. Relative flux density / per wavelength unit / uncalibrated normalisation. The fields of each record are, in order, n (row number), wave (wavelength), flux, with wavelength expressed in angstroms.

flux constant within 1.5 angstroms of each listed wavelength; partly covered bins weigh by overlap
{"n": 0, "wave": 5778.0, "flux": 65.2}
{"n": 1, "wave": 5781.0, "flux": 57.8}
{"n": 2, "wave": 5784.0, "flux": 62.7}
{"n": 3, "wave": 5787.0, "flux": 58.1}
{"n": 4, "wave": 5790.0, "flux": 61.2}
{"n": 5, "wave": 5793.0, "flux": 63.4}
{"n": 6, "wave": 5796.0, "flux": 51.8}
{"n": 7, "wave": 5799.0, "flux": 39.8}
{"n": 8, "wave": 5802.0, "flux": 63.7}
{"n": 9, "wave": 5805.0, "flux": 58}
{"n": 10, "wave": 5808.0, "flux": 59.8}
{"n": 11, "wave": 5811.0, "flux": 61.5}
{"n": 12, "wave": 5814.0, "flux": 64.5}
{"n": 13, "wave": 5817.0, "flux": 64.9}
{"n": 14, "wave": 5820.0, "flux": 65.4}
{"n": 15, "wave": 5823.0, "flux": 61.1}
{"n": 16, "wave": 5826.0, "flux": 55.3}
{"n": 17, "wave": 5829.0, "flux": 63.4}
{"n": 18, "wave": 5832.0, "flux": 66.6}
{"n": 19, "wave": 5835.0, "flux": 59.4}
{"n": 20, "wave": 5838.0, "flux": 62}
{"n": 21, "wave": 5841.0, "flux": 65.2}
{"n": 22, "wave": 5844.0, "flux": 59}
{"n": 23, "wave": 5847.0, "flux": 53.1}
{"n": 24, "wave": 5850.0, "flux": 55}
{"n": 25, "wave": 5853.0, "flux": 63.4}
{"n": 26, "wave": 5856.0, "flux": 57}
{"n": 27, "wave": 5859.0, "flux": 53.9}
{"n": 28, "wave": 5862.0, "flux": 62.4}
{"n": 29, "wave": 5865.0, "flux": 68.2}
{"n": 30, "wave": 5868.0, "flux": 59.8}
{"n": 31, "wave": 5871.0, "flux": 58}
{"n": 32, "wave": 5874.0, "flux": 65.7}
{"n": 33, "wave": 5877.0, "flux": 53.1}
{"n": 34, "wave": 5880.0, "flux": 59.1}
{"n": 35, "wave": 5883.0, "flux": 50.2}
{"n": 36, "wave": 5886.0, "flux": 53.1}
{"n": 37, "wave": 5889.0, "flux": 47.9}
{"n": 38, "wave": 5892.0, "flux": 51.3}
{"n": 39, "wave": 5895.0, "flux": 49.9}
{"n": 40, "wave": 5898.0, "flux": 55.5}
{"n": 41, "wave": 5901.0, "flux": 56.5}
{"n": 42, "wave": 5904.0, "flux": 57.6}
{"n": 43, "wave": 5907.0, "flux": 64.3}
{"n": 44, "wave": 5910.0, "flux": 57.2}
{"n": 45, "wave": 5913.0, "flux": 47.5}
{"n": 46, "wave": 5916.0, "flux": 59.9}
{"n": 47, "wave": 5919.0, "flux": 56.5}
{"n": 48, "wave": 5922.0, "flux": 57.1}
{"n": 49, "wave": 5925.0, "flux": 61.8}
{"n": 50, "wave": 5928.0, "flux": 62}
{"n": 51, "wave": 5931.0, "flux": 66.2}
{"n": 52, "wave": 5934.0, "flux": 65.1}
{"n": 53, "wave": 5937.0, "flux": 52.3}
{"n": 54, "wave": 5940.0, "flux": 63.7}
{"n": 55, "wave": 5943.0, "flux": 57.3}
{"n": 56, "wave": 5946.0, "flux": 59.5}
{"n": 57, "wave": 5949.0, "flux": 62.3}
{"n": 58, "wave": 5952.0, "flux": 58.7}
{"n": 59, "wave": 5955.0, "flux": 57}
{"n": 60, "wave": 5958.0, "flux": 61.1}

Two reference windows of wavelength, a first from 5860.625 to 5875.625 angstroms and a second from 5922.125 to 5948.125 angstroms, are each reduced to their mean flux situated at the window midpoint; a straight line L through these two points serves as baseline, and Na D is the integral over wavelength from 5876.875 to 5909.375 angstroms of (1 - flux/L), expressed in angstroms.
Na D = 3.9 angstroms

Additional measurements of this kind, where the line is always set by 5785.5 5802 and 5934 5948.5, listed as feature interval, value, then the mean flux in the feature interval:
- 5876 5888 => 0.86 angstroms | 53.7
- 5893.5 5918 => 0.96 angstroms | 56.1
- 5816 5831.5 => -1.61 angstroms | 62.2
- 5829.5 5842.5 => -1.52 angstroms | 63.3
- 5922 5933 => -0.69 angstroms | 62.6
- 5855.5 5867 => -0.67 angstroms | 60.6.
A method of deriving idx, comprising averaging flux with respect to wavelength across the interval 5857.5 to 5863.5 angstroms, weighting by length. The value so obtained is 58.1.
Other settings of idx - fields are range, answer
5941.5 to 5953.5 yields 59.4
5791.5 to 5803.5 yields 54.7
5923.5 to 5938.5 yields 61.5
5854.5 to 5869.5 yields 60.3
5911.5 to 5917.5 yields 53.7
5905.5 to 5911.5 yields 60.8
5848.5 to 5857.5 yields 58.5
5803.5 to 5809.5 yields 58.9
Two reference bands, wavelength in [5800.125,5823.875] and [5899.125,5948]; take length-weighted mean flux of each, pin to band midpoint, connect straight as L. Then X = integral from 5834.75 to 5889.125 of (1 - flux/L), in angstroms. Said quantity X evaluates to 2.05 angstroms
